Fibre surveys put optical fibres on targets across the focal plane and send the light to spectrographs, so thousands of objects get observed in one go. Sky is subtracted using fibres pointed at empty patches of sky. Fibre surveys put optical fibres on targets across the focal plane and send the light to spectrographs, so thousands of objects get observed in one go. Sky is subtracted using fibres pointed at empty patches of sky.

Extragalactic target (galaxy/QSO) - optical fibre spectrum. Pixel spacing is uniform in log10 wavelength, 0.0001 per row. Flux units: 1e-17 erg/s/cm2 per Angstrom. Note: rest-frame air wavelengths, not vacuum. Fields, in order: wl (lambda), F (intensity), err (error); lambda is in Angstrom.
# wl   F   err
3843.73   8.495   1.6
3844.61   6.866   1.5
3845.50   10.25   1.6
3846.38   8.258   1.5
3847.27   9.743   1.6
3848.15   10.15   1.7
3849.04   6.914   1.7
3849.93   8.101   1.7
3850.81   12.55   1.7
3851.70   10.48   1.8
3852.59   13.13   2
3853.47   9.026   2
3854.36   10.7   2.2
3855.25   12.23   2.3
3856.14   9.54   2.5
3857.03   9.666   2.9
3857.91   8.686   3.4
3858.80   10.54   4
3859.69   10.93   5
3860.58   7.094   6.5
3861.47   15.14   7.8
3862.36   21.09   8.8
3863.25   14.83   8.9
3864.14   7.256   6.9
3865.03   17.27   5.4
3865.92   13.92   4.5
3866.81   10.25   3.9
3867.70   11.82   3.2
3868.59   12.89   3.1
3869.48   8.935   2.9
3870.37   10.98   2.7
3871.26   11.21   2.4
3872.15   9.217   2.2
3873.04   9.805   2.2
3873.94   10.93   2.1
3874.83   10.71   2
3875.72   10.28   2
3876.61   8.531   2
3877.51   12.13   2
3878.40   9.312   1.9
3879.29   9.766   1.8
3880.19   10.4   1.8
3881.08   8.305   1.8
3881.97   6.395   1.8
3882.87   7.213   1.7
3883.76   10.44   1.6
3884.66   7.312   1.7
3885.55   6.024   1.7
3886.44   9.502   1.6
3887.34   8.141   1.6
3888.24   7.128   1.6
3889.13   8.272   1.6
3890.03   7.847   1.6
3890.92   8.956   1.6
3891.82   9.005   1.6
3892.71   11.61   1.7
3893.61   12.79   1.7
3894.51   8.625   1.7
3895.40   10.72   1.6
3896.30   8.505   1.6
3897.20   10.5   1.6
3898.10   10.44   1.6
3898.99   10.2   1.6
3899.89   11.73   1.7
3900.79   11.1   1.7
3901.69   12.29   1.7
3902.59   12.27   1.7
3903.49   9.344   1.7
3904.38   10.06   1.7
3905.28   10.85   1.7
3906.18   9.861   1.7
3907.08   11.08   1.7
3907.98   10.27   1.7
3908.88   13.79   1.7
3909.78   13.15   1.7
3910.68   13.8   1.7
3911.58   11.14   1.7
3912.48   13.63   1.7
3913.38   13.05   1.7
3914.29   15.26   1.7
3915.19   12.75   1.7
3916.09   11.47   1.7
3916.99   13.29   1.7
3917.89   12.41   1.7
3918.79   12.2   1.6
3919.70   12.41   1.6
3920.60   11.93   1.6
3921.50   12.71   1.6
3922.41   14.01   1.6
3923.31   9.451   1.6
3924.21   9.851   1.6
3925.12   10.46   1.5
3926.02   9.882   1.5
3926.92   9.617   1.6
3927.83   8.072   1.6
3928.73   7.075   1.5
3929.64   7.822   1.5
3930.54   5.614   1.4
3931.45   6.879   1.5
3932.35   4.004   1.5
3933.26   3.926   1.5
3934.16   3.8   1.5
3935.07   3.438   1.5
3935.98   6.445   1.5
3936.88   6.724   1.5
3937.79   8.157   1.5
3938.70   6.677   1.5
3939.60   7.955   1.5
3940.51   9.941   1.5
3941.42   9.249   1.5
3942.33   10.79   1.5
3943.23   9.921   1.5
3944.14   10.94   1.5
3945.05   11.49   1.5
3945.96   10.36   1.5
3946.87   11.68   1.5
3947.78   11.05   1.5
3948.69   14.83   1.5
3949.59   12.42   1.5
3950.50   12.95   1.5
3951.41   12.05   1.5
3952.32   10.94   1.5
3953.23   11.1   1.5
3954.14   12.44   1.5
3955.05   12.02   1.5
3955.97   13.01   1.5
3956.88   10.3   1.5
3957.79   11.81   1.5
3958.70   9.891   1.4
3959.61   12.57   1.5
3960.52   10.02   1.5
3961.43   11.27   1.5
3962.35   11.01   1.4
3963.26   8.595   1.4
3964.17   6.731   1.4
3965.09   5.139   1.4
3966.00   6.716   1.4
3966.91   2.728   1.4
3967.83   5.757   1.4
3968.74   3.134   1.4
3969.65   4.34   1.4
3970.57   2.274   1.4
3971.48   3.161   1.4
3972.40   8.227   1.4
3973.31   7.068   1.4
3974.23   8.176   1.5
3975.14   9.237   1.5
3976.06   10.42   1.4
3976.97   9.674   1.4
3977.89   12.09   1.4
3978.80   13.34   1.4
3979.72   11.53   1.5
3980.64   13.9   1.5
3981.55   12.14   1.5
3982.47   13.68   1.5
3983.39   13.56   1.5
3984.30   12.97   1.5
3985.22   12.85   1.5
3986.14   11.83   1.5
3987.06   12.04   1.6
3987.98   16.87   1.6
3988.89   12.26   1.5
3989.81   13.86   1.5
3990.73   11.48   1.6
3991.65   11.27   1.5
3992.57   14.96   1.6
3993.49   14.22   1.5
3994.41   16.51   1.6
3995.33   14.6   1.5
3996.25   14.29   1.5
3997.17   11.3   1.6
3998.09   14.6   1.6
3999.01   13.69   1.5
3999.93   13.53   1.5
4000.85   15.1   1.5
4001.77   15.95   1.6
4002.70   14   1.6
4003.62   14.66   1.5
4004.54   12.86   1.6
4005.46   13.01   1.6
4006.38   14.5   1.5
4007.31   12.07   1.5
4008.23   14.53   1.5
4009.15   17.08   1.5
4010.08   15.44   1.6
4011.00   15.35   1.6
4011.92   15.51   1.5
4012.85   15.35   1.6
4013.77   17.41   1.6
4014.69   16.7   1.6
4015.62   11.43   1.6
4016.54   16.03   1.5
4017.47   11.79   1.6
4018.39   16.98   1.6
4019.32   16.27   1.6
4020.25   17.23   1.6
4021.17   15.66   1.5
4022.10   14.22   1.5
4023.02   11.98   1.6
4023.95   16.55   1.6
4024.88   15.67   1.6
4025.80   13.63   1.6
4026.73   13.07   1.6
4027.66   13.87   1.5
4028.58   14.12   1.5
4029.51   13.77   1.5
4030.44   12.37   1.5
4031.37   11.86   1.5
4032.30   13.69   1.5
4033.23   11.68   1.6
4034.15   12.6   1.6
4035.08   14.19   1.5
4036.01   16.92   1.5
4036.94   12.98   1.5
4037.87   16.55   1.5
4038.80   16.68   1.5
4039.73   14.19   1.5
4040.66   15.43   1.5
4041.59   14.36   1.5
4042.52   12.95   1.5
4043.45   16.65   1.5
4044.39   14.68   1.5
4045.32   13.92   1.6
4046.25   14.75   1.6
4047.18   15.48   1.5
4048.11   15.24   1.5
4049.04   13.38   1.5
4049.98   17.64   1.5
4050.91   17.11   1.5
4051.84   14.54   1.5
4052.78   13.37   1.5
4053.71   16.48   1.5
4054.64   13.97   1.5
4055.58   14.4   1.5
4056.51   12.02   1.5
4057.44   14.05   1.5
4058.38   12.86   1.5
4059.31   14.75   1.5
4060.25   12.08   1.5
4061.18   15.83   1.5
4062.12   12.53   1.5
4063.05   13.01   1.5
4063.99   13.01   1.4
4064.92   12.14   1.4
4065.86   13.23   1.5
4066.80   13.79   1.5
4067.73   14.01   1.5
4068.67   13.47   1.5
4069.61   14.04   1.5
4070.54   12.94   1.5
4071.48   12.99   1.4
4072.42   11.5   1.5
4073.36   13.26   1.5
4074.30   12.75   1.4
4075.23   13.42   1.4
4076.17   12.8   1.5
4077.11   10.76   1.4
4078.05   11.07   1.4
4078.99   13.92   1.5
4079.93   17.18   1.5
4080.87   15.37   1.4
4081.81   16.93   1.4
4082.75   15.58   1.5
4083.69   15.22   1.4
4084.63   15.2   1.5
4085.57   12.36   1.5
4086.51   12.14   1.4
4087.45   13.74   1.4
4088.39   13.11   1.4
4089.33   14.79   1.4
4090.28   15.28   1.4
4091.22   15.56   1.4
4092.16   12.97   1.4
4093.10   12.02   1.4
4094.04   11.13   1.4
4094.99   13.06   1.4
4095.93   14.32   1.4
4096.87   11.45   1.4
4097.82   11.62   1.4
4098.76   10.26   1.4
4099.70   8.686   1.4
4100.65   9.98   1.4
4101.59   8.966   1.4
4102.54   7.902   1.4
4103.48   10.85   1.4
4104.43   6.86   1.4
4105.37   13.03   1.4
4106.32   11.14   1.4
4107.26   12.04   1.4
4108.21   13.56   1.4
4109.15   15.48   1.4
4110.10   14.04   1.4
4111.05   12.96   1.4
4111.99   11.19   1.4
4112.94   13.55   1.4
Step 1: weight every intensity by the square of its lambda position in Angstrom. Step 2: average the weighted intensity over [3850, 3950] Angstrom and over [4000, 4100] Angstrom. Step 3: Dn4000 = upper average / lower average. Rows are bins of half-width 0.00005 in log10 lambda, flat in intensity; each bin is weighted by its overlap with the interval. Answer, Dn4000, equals 1.47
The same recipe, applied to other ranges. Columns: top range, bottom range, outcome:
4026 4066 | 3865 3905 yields 1.54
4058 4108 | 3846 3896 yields 1.39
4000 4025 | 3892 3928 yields 1.37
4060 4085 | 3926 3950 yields 1.73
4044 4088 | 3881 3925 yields 1.41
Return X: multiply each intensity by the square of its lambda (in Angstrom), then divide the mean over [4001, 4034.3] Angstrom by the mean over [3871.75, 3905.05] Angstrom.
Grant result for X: 1.60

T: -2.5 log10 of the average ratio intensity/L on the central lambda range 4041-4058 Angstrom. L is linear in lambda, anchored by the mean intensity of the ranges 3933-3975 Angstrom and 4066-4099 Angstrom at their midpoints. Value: -0.20 mag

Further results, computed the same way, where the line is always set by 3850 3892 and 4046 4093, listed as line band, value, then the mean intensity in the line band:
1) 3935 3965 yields 0.146 mag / 10.3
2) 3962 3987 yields 0.341 mag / 8.95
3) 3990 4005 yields -0.107 mag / 13.9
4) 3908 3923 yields -0.154 mag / 12.8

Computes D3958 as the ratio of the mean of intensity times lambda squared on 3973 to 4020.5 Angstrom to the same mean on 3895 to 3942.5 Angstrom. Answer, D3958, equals 1.41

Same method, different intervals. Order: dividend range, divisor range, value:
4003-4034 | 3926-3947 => 1.92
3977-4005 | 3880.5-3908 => 1.48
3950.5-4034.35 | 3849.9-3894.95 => 1.27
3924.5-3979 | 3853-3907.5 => 0.88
